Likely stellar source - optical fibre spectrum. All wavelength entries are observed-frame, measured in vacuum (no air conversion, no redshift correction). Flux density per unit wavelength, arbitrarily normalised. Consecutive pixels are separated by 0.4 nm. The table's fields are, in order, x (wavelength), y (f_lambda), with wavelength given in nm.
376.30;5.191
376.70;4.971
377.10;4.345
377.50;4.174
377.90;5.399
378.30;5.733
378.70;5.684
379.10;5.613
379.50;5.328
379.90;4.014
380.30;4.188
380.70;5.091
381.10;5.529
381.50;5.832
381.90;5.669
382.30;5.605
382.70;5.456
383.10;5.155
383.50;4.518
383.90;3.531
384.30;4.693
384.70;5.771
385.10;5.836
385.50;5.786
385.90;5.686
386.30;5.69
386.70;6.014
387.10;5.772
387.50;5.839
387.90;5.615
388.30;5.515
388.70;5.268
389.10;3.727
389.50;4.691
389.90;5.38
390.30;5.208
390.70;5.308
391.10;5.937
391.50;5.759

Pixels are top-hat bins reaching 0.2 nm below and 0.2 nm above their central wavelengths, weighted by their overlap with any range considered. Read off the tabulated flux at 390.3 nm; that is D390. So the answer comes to 5.208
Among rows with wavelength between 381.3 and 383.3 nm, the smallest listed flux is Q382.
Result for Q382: 5.155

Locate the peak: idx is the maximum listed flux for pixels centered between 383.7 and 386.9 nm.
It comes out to 6.014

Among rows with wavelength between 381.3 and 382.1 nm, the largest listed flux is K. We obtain 5.832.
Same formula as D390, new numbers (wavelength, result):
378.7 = 5.684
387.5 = 5.839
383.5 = 4.518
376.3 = 5.191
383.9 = 3.531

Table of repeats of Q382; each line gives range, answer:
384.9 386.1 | 5.686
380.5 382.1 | 5.091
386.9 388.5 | 5.515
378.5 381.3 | 4.014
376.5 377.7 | 4.174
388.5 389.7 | 3.727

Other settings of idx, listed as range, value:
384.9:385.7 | 5.836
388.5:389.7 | 5.268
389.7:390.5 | 5.38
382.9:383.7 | 5.155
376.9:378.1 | 5.399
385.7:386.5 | 5.69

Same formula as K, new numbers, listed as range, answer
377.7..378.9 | 5.733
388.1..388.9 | 5.515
